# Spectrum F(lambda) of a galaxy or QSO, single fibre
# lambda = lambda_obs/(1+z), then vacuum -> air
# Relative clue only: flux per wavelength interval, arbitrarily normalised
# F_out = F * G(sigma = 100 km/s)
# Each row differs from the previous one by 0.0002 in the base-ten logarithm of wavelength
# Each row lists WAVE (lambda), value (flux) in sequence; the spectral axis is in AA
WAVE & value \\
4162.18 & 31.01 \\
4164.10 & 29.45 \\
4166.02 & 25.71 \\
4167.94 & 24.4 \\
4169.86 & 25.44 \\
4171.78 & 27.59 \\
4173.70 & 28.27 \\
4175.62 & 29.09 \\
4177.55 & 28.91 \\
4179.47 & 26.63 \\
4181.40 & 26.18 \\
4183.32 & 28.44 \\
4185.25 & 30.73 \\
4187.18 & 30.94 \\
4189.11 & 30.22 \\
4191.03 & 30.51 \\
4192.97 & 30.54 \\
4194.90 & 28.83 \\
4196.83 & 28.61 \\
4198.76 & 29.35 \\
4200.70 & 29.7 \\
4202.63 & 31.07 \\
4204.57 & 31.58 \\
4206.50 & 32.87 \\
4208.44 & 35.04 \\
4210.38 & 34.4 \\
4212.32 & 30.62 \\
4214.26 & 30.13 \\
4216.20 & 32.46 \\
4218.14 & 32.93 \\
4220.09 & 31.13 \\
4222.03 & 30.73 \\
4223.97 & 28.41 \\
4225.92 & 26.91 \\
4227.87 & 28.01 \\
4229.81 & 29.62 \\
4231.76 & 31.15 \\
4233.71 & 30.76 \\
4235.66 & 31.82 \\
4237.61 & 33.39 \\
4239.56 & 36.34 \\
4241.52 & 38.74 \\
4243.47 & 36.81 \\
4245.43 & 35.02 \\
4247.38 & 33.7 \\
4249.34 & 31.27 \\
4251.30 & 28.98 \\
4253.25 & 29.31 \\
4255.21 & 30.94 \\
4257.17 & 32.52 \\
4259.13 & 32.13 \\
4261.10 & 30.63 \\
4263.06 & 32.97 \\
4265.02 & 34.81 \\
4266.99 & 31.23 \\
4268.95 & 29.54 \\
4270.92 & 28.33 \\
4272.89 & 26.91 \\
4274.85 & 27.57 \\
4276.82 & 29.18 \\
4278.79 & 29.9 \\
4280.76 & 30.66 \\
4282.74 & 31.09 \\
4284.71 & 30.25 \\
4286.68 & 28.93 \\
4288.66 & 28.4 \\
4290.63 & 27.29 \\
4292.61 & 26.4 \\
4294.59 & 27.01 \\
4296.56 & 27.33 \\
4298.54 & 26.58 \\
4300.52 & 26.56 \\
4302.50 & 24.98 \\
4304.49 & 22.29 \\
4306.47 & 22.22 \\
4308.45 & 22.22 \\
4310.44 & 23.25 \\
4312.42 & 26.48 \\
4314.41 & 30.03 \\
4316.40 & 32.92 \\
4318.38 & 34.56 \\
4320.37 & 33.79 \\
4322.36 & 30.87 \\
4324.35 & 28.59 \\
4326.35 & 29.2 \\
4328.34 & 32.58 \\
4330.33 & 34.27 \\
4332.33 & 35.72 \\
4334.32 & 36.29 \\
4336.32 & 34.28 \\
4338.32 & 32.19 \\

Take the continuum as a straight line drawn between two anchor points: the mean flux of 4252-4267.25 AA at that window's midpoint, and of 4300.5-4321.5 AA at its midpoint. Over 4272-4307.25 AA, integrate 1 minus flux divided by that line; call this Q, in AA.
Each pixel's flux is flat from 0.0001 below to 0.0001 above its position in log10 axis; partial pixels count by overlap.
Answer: 2.1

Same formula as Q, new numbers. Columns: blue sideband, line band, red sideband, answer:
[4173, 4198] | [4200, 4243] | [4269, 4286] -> -3.9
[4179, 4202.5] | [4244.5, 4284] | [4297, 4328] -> -3.4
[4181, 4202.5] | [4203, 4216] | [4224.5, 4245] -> -0.7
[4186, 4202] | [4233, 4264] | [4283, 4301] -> -4.4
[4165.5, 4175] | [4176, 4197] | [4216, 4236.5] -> -1.2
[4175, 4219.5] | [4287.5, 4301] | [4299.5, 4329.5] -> 0.6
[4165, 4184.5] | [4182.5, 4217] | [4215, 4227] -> -2.4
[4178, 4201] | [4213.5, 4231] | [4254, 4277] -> -0.1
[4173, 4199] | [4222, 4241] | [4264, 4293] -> -1.1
